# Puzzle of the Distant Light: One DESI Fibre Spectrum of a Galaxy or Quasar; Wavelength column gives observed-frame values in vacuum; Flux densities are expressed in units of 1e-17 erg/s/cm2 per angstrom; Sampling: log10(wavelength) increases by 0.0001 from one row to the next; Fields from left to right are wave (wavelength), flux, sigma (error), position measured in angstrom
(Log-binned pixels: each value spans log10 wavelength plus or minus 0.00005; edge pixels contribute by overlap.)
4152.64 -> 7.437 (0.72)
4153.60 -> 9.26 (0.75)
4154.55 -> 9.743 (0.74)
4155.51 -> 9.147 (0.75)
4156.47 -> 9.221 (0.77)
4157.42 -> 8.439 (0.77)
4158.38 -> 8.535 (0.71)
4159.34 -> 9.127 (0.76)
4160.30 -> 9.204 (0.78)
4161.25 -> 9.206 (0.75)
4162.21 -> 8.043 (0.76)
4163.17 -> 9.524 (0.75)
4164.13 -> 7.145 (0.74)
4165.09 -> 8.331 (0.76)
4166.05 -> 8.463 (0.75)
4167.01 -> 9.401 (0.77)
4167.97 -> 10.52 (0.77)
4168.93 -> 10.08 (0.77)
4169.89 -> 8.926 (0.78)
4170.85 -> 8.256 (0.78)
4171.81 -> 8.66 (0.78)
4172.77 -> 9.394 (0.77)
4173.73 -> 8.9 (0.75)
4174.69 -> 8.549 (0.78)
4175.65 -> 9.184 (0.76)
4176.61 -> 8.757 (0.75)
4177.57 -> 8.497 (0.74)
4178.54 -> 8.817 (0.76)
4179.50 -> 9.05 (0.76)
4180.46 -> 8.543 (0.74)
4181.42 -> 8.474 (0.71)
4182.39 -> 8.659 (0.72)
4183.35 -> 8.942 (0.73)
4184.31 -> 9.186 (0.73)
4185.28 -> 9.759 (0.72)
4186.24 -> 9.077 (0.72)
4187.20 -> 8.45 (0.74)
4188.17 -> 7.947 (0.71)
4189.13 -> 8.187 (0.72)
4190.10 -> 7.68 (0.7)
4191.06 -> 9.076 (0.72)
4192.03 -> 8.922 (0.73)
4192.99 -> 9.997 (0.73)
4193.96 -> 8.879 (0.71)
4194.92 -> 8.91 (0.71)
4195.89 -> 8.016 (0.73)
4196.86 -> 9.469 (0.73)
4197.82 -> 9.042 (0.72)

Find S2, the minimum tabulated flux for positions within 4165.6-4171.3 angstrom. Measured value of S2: 8.256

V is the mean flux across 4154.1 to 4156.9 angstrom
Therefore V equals 9.35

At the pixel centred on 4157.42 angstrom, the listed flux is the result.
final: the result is 8.439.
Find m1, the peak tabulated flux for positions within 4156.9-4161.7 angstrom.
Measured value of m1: 9.206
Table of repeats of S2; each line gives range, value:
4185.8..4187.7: 8.45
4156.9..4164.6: 7.145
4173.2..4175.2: 8.549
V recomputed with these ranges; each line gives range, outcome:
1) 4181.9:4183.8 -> 8.78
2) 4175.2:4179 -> 8.8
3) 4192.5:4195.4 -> 9.28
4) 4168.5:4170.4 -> 9.47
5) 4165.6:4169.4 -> 9.62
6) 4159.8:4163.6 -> 8.99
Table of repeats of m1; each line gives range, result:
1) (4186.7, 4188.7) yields 8.45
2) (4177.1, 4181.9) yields 9.05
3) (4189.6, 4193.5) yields 9.997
